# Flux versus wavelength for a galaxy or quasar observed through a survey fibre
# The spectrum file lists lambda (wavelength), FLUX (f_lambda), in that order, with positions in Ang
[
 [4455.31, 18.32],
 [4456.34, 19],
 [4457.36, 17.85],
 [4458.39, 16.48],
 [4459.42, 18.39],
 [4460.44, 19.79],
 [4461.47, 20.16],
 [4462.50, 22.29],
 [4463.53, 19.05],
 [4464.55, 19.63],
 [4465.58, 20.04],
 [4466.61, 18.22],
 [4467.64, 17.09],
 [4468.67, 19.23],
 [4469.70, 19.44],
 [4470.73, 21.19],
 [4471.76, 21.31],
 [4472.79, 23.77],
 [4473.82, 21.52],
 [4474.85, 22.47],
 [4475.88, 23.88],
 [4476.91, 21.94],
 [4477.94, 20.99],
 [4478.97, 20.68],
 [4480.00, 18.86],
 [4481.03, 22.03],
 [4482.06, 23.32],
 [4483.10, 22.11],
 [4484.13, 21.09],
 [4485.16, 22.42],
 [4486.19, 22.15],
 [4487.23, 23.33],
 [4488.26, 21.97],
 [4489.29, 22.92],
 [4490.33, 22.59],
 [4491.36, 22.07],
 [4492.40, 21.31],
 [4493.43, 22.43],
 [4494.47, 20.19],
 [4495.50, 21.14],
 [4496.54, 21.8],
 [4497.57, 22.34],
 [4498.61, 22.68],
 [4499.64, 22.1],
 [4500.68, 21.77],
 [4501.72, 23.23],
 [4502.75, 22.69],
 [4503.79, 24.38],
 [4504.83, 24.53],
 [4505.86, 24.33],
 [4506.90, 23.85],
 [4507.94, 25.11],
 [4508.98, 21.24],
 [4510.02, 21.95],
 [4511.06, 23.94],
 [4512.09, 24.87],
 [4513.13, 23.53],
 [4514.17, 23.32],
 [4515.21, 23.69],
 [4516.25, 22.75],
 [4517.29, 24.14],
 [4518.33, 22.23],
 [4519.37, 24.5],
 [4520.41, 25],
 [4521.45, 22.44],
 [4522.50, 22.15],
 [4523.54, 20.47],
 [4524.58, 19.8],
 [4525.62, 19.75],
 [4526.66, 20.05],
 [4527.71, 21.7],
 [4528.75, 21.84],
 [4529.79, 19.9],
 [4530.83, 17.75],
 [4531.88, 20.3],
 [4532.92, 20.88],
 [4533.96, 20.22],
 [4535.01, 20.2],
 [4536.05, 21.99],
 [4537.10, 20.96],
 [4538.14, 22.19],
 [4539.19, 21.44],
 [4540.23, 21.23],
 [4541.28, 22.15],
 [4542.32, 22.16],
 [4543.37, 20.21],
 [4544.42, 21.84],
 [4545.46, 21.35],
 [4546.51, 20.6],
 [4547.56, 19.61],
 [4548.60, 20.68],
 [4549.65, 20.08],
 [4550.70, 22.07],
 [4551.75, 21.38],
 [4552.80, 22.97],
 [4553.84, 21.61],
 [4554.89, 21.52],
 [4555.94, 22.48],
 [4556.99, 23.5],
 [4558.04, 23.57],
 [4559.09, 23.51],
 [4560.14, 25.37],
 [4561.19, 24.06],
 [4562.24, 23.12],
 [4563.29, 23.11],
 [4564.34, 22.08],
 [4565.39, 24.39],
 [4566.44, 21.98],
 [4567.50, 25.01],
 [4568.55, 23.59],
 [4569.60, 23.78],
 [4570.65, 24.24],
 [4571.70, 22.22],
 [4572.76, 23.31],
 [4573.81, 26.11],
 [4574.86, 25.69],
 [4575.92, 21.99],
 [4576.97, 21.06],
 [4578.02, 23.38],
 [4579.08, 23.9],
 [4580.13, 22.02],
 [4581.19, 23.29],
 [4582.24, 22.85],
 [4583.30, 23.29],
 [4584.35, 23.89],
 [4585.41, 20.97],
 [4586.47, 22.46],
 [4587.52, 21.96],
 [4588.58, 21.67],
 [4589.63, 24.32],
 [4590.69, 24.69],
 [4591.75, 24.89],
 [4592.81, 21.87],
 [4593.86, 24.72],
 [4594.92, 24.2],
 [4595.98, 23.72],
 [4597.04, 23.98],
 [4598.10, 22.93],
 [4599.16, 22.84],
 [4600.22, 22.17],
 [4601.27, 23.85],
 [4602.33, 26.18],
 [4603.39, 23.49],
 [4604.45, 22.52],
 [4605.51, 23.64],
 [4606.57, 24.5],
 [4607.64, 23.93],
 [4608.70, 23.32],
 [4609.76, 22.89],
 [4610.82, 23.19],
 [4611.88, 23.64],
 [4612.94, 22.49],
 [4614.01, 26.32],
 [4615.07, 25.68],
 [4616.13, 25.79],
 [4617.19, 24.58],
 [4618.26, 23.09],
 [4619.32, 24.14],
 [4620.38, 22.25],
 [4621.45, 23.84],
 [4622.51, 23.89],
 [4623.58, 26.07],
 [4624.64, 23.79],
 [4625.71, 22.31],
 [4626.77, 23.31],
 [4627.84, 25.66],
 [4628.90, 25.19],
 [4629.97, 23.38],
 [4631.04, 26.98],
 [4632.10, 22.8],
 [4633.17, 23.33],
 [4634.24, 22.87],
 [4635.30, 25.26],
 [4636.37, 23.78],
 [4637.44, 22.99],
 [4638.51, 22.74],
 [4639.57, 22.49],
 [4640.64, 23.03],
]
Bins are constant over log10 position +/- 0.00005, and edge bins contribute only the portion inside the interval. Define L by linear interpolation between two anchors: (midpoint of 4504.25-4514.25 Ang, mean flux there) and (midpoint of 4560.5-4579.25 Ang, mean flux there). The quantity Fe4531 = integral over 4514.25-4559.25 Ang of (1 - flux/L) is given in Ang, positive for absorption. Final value 3.82 Ang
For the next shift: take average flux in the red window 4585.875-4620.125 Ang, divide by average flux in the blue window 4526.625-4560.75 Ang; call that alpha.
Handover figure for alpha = 1.11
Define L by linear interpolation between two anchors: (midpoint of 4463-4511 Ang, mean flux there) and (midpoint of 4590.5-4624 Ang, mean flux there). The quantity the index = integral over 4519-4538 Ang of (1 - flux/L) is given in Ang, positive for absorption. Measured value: 1.2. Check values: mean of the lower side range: 21.8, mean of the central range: 21.1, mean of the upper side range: 23.9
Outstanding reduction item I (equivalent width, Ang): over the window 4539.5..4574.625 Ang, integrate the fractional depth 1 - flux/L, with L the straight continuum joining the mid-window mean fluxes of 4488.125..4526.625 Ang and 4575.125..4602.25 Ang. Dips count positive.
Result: 0.57 Ang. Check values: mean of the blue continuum 22.7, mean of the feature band 22.6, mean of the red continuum 23.2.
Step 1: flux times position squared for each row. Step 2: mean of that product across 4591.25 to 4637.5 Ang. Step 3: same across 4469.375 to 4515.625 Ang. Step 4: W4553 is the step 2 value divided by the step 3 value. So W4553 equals 1.13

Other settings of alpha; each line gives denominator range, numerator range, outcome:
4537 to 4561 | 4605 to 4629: 1.10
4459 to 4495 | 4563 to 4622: 1.11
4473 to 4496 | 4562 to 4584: 1.07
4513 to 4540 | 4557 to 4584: 1.09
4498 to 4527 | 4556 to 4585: 1.03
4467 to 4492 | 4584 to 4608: 1.09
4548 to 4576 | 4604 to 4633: 1.04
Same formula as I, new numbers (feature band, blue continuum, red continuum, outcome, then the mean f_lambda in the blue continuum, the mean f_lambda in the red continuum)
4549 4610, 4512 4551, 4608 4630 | -0.9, 21.5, 24.1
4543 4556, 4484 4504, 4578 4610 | 0.9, 22.2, 23.4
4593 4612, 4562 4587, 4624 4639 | 0.0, 23.2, 23.9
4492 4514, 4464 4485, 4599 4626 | -1.3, 21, 23.9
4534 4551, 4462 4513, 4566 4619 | 1.2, 21.9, 23.6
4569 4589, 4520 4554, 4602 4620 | -0.3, 21.1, 24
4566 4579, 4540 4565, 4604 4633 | -0.5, 22.1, 24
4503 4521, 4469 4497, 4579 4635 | -1.2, 21.8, 23.7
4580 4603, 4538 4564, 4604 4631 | -0.1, 22.1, 24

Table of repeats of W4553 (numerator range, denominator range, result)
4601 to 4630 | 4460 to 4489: 1.21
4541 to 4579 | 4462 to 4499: 1.10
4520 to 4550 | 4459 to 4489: 1.03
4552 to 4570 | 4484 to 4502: 1.08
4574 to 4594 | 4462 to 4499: 1.13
